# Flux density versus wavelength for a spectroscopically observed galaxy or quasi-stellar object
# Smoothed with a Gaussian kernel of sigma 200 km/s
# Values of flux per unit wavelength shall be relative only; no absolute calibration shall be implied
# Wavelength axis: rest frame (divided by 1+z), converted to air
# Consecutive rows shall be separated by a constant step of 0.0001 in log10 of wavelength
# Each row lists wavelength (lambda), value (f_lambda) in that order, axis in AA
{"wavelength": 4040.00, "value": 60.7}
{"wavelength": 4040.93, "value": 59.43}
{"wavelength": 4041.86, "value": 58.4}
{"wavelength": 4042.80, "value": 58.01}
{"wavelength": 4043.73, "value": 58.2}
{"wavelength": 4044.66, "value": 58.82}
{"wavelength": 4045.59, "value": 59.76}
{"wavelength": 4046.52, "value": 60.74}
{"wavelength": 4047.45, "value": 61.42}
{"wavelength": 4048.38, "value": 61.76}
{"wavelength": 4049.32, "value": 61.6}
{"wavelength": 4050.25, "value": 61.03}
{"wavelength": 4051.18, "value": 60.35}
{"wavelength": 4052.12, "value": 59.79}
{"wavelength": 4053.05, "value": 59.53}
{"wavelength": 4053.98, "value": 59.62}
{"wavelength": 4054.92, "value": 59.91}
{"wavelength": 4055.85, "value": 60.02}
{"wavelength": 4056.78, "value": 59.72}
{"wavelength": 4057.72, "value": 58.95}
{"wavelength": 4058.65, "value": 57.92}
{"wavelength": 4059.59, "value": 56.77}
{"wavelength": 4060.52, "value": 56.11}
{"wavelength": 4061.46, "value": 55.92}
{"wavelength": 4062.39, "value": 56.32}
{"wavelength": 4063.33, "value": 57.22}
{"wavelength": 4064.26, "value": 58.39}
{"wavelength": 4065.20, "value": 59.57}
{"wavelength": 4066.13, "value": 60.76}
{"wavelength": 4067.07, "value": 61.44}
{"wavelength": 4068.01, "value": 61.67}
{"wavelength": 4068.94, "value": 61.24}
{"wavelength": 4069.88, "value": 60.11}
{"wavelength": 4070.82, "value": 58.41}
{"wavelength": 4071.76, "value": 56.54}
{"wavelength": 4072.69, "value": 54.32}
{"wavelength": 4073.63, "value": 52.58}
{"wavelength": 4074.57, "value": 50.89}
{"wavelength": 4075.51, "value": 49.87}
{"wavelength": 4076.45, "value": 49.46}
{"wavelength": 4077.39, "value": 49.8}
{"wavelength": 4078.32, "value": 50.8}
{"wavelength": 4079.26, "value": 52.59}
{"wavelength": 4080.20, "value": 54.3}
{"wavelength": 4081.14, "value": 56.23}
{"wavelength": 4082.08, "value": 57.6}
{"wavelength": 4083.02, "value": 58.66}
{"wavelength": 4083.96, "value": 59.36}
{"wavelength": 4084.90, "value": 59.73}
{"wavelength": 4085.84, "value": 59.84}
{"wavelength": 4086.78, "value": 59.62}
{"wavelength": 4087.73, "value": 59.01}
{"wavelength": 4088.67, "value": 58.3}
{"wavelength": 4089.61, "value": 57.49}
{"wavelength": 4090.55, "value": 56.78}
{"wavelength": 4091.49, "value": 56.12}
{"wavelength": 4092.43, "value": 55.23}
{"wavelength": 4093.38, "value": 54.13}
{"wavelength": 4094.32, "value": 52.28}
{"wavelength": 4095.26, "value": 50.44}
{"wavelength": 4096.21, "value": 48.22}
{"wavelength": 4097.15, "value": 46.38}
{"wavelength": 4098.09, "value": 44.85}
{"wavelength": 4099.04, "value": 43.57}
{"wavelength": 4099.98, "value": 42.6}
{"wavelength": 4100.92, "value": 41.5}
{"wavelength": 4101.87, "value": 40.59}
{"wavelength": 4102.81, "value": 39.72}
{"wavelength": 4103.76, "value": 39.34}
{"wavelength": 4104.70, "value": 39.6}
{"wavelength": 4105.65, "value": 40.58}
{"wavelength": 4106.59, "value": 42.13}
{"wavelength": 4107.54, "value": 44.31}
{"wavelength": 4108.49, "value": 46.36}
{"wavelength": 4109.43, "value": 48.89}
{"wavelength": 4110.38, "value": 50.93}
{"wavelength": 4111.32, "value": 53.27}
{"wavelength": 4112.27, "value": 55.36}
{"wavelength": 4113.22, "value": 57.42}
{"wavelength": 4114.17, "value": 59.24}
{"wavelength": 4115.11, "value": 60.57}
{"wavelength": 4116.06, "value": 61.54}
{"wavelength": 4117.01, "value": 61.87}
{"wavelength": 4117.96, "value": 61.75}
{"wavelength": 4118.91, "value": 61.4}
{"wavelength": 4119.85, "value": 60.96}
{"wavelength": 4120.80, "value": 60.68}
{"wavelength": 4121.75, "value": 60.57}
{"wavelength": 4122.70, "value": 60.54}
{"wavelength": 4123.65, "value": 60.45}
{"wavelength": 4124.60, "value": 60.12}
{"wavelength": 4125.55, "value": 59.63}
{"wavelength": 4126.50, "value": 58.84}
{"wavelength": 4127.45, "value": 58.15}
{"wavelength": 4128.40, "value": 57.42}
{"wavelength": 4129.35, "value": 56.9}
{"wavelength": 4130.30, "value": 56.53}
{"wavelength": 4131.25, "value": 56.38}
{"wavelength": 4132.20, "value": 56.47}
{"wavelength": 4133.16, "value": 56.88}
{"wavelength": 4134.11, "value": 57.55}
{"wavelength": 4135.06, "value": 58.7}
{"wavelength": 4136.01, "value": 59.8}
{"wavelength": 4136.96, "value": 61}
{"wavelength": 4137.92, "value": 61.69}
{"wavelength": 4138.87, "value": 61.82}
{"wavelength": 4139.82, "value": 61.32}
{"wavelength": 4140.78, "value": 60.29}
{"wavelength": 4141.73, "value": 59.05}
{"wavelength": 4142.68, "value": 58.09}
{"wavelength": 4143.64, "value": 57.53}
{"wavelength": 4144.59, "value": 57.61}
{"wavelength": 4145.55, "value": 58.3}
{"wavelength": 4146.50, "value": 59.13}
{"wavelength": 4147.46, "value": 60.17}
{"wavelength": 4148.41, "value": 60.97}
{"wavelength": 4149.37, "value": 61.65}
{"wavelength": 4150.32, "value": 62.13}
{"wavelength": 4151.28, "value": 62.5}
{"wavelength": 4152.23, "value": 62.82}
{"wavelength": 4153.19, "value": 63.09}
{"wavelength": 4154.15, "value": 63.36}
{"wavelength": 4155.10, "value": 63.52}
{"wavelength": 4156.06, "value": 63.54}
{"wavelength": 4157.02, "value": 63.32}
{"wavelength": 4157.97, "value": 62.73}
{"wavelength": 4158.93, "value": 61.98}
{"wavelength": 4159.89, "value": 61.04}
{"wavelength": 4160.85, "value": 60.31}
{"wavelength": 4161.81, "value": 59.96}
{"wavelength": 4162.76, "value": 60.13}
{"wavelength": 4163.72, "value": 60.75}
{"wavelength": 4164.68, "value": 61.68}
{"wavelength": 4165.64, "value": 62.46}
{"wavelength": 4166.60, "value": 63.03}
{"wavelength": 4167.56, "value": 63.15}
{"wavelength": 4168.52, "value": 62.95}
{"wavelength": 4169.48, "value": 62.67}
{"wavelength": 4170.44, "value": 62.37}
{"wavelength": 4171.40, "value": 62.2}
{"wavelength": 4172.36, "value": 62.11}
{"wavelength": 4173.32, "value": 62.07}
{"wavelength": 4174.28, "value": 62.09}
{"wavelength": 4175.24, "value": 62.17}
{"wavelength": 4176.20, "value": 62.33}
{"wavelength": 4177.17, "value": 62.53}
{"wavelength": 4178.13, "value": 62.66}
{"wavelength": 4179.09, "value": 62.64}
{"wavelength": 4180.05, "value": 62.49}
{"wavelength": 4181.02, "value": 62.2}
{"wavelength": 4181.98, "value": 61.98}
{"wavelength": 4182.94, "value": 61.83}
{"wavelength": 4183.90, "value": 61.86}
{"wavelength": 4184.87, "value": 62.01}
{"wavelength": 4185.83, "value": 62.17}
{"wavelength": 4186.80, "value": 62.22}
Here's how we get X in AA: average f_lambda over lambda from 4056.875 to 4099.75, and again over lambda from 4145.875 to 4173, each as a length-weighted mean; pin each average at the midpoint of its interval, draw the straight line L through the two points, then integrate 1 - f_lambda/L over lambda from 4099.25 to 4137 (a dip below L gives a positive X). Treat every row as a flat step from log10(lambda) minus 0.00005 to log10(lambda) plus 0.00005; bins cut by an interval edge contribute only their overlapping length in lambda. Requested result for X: 3.02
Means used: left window 55.4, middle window 54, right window 62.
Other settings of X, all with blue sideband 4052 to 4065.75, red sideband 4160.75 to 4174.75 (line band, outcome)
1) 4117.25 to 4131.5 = 0.3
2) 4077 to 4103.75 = 3.3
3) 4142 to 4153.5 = 0.2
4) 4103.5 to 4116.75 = 2.1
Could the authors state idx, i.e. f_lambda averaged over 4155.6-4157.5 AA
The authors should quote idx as 63.6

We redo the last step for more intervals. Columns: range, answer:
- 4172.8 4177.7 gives 62.2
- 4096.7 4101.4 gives 43.8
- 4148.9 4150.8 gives 62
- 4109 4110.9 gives 50.1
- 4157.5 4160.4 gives 61.8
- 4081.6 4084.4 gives 58.5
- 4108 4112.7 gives 50.9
